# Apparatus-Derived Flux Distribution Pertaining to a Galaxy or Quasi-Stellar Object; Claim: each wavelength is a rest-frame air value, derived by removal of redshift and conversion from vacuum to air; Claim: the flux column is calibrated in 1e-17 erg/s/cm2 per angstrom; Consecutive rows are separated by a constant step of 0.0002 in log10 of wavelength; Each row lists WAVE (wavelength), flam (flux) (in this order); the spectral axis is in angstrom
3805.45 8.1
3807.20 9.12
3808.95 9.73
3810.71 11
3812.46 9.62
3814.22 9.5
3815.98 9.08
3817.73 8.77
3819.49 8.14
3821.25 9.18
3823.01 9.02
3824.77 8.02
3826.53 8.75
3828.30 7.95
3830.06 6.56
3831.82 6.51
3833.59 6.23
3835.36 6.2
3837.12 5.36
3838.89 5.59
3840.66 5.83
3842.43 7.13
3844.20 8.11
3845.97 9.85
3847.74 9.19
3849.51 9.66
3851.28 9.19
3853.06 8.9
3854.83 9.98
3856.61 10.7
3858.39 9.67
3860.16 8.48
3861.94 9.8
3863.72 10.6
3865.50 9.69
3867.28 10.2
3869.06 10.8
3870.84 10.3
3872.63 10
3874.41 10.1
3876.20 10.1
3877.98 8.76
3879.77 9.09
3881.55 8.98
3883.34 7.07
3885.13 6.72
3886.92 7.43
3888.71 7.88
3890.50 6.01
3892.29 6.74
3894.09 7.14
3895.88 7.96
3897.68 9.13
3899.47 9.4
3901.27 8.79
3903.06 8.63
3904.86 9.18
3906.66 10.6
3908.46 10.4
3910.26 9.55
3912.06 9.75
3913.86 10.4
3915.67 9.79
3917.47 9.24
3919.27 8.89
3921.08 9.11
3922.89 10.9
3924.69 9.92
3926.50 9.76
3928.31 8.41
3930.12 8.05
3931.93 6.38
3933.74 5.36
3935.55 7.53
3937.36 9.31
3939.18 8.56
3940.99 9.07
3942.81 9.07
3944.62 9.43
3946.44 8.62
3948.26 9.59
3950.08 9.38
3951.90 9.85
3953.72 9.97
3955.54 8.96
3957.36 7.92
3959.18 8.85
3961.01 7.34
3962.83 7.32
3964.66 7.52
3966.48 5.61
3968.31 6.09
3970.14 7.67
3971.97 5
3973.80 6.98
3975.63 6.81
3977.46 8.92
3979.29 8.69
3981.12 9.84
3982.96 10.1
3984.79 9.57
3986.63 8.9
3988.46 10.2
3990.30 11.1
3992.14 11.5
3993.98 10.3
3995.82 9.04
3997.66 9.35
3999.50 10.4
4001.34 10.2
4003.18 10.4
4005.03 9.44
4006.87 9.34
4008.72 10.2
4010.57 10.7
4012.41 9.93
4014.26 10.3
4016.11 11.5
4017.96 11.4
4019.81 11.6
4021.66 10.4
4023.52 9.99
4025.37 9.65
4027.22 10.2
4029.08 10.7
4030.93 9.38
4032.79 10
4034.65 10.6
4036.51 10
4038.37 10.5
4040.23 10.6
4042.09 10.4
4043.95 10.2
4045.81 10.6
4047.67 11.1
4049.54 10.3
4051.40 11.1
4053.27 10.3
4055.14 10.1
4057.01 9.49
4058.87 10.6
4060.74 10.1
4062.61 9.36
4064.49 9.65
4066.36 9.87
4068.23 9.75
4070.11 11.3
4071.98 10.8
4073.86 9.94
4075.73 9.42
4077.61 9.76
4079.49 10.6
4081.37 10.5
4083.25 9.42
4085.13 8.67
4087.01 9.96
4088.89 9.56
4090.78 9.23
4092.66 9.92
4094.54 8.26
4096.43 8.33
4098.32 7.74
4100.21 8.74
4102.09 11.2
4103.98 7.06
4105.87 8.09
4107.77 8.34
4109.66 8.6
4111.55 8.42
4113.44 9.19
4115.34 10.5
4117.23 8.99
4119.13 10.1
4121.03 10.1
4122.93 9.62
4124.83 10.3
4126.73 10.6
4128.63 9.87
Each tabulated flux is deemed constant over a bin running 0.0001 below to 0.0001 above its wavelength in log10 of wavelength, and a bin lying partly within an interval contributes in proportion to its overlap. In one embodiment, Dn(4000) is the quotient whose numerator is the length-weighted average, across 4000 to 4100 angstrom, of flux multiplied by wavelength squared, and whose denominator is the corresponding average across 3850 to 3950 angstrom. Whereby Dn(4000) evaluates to 1.2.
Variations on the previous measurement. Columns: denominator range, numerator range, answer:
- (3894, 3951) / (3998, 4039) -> 1.20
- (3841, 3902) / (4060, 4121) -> 1.18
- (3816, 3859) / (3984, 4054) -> 1.39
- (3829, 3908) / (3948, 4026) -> 1.15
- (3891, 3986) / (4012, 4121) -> 1.22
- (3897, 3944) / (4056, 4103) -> 1.16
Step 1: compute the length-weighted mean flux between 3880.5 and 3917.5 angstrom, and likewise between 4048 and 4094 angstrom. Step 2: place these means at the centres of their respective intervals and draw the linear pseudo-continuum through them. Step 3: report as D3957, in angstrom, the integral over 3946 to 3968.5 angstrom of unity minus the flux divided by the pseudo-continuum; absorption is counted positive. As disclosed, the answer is 1.9 angstrom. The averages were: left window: 8.6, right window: 9.99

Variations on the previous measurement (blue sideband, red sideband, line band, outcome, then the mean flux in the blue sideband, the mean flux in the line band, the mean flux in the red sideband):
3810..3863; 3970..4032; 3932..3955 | 1.3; 8.4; 8.73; 9.73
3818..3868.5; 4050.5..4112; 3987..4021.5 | -4.5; 8.4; 10.4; 9.53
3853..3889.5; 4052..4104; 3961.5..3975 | 4.1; 9.31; 6.63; 9.68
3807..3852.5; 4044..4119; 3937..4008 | 1.0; 8.19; 8.88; 9.62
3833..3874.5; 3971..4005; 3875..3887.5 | 0.8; 8.81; 8.37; 9.3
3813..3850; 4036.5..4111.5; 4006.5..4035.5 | -3.4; 7.84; 10.4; 9.71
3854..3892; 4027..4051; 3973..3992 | 1.4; 9.12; 9.22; 10.4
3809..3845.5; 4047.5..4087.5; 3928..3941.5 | 1.7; 7.89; 7.77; 10.1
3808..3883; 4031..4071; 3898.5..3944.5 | 1.4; 8.81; 9.05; 10.3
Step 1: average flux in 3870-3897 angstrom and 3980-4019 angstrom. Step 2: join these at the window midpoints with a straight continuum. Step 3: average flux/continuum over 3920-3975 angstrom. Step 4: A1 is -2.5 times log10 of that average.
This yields 0.131 mag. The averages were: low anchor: 8.28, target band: 8.24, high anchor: 10.2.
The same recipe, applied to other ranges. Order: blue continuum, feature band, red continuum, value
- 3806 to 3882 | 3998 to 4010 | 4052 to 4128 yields -0.076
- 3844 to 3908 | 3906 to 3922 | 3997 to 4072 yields -0.045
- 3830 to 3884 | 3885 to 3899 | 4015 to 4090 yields 0.200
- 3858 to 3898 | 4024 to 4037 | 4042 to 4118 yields -0.072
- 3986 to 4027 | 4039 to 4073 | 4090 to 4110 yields -0.097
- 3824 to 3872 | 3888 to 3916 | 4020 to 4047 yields 0.025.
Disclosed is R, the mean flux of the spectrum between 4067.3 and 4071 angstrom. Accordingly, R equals 10.5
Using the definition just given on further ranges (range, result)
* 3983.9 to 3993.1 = 10.3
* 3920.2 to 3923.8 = 10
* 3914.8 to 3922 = 9.26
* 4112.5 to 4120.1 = 9.69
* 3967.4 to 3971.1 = 6.85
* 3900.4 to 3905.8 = 8.89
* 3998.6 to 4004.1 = 10.3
